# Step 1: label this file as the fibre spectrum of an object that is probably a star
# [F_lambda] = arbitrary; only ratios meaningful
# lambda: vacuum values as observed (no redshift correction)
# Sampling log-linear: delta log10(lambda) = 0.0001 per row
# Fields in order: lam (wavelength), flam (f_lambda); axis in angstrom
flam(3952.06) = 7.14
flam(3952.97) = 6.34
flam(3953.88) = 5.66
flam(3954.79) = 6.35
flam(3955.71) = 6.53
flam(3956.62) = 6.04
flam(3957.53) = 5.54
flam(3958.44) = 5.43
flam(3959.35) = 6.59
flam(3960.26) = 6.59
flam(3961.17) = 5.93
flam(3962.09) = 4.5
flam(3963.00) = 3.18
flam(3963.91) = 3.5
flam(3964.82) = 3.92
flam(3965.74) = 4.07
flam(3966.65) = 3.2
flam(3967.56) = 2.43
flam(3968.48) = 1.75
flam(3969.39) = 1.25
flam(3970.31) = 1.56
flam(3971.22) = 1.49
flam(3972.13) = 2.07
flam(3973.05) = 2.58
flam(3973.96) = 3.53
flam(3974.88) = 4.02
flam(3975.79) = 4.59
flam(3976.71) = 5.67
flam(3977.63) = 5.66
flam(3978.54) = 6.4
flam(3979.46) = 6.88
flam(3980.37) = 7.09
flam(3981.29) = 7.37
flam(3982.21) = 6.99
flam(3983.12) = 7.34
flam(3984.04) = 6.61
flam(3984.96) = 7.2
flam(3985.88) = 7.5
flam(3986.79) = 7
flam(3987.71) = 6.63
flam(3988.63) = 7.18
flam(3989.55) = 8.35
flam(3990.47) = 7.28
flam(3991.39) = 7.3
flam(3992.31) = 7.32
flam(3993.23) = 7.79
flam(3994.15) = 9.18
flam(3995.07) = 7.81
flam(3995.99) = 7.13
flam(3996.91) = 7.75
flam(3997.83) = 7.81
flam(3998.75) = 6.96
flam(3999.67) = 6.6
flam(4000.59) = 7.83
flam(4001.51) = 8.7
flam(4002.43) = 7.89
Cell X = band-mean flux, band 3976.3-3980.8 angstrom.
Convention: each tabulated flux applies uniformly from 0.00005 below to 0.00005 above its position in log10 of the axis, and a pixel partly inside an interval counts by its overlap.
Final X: 6.35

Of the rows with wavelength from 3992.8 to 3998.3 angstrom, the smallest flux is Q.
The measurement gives 7.13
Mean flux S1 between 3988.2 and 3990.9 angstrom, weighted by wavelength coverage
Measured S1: 7.6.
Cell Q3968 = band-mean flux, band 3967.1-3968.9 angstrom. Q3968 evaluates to 2.1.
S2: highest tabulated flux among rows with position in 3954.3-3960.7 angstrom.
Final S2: 6.59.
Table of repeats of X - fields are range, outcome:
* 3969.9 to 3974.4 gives 2.25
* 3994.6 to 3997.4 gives 7.57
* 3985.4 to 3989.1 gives 7.08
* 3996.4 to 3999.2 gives 7.51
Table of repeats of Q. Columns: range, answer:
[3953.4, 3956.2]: 5.66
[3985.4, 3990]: 6.63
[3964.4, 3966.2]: 3.92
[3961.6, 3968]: 2.43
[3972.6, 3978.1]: 2.58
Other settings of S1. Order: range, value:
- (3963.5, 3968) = 3.43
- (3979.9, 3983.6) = 7.2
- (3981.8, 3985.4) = 7.04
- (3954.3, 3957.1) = 6.28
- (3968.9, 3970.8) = 1.42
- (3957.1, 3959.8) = 5.86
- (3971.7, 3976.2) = 3.35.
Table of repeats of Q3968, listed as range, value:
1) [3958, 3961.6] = 6.15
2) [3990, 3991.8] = 7.29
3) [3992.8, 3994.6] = 8.49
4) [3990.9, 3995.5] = 7.87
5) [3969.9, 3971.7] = 1.54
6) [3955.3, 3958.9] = 5.89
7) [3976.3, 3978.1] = 5.68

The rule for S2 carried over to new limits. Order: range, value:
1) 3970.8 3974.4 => 3.53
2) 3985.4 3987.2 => 7.5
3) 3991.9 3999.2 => 9.18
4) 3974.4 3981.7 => 7.37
